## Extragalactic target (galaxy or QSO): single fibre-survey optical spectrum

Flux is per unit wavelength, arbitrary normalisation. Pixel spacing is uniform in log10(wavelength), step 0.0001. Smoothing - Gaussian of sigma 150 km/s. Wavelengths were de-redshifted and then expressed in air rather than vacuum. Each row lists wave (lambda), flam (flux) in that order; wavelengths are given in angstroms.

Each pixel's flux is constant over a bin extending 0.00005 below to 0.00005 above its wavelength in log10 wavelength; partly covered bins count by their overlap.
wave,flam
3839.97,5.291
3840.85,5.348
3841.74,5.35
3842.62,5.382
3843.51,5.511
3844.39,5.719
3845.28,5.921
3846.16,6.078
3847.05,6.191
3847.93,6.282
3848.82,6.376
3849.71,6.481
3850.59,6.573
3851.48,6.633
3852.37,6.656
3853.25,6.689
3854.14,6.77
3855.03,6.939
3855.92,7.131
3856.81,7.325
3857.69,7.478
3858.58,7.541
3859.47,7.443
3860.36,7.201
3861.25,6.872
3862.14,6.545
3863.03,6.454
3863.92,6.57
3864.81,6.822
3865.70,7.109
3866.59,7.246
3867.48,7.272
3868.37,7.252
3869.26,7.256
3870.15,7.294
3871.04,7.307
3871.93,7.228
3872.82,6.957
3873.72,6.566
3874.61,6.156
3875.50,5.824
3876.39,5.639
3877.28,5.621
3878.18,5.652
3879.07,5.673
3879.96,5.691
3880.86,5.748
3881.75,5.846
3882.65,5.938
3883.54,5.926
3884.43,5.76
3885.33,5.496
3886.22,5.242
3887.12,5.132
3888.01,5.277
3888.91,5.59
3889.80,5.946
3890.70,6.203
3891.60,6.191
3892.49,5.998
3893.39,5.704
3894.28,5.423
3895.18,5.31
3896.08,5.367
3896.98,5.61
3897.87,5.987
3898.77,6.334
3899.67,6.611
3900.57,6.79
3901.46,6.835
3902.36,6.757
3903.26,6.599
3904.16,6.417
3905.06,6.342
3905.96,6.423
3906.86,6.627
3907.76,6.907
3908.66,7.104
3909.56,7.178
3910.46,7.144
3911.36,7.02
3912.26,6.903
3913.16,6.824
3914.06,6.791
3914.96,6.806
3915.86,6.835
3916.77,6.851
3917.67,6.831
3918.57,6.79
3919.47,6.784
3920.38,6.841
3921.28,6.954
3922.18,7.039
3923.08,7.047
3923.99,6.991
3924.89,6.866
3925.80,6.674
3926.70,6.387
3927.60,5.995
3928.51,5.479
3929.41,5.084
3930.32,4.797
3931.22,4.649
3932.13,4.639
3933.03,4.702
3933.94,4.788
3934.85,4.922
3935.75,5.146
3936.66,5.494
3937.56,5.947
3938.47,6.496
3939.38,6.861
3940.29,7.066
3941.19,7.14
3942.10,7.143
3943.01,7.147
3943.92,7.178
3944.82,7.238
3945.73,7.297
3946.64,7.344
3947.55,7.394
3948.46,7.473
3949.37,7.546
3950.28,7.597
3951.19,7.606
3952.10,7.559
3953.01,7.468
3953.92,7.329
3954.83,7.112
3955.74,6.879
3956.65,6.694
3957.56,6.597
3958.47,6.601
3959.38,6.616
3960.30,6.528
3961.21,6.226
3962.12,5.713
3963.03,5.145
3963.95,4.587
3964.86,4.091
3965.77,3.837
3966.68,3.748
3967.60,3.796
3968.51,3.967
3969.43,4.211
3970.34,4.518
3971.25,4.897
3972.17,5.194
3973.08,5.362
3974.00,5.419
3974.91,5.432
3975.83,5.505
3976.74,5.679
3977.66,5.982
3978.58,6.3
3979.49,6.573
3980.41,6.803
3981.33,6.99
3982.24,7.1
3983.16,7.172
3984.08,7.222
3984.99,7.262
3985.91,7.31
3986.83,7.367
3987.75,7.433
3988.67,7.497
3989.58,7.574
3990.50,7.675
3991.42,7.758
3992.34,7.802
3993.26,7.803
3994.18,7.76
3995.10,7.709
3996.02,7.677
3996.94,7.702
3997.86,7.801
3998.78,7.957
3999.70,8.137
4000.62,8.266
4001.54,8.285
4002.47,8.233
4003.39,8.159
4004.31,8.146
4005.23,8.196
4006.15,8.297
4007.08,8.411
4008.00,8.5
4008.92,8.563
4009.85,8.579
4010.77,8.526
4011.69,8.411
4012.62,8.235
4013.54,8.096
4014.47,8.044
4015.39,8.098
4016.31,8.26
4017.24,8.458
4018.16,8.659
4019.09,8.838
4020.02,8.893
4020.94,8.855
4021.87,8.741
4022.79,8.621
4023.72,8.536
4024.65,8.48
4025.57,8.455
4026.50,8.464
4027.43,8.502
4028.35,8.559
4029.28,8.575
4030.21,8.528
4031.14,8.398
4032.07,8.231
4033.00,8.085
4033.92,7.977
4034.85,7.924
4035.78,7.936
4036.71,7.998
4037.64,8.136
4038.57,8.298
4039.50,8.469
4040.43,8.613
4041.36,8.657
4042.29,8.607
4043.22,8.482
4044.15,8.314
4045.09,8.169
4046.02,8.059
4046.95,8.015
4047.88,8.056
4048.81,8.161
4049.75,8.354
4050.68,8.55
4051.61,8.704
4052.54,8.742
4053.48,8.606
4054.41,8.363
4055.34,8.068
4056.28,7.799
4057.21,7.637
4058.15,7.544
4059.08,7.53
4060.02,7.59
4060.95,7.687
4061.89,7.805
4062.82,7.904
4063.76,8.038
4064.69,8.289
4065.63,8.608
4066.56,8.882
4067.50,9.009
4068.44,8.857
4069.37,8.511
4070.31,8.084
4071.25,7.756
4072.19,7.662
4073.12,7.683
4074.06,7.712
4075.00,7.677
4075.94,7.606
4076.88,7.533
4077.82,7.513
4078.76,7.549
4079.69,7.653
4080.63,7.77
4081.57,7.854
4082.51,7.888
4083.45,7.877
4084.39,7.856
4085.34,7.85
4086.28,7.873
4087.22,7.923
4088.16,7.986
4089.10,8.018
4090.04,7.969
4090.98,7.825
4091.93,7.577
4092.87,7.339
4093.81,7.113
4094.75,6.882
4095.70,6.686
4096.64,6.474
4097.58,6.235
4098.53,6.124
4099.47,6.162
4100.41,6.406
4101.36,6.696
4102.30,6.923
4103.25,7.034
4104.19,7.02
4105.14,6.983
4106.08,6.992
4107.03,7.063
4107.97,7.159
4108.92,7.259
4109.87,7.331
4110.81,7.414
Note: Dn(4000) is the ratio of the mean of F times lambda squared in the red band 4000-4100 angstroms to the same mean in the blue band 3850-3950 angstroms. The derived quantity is 1.35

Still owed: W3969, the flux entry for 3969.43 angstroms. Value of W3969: 4.211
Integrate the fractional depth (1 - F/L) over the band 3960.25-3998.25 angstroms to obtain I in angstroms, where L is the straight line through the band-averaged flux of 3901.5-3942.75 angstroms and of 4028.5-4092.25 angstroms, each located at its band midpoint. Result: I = 4.7 angstroms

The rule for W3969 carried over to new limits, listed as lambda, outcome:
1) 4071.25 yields 7.756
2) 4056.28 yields 7.799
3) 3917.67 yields 6.831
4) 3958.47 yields 6.601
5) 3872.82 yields 6.957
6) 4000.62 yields 8.266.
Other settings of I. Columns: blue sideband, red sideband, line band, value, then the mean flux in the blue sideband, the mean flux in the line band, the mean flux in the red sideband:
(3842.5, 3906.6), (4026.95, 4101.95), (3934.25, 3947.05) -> 0.6 angstroms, 6.34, 6.58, 7.9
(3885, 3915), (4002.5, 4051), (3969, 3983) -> 3.3 angstroms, 6.26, 5.77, 8.37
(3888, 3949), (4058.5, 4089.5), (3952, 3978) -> 4.8 angstroms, 6.38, 5.58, 7.94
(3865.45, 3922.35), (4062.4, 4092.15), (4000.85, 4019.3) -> -2.4 angstroms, 6.38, 8.34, 7.96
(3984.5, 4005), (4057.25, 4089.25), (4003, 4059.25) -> -3.5 angstroms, 7.79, 8.34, 7.92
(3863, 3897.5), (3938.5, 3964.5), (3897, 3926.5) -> -1.4 angstroms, 6.13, 6.76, 6.88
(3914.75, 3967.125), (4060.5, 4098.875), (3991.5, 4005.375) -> -2.1 angstroms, 6.35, 7.96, 7.74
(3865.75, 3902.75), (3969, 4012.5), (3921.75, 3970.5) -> 4.6 angstroms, 6.15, 6.13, 7.23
